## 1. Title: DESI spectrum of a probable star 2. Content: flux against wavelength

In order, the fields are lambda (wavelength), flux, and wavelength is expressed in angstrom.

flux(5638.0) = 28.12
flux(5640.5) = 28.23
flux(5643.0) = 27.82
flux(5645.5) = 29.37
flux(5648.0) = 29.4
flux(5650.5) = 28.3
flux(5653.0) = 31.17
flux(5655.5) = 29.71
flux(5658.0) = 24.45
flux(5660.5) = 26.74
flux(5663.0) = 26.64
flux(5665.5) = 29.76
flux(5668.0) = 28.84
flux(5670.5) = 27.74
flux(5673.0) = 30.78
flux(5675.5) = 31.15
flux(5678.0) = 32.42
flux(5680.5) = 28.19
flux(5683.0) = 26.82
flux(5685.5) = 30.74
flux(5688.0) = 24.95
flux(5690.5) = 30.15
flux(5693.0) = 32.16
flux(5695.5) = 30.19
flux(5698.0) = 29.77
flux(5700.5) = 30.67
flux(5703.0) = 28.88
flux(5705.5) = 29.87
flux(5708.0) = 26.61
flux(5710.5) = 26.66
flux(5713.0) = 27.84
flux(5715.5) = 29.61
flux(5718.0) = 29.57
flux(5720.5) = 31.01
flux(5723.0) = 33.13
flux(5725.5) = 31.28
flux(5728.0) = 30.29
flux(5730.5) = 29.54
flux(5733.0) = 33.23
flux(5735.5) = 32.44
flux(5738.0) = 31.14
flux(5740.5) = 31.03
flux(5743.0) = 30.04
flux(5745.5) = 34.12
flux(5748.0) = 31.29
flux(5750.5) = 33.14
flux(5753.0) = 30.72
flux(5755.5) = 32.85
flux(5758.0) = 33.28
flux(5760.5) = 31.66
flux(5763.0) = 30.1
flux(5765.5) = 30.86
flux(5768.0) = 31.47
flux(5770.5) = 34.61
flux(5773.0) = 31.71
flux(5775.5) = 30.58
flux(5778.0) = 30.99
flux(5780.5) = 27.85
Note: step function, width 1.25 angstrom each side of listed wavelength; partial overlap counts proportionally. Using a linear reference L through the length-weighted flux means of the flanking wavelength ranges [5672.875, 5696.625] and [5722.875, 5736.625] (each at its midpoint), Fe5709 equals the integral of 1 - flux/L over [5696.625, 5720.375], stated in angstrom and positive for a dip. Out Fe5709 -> 1.3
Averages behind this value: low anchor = 29.7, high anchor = 31.5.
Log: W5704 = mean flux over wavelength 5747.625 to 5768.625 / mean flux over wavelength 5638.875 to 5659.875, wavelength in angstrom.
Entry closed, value 1.11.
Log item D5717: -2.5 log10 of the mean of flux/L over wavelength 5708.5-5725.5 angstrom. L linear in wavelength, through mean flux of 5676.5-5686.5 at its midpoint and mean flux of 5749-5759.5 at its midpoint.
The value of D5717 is 0.05 mag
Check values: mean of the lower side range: 29.6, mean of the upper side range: 32.4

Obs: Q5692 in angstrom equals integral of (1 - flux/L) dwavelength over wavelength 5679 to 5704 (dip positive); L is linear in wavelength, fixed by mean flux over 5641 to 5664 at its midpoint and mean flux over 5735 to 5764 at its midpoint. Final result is 0.3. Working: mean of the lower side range 28.2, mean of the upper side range 31.8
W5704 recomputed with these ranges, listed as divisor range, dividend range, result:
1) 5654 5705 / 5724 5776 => 1.09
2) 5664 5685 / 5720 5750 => 1.07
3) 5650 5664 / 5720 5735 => 1.13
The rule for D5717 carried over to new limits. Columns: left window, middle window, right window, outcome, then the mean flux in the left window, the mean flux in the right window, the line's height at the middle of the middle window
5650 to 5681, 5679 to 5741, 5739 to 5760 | 0.03 mag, 28.9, 32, 30.6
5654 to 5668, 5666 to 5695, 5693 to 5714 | -0.05 mag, 27.6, 29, 28.3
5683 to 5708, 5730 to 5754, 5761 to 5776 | -0.03 mag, 29.4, 31.6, 30.8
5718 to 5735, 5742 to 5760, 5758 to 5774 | -0.02 mag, 31.3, 31.9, 31.7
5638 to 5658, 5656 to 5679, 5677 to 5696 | 0.01 mag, 28.8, 29.4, 29.1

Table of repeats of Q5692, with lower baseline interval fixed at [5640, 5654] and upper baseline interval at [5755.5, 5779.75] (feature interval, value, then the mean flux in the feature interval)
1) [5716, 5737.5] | -0.3 angstrom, 31.2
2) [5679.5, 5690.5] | 0.7 angstrom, 27.9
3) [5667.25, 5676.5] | 0.0 angstrom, 29.6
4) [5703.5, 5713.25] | 0.8 angstrom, 27.8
